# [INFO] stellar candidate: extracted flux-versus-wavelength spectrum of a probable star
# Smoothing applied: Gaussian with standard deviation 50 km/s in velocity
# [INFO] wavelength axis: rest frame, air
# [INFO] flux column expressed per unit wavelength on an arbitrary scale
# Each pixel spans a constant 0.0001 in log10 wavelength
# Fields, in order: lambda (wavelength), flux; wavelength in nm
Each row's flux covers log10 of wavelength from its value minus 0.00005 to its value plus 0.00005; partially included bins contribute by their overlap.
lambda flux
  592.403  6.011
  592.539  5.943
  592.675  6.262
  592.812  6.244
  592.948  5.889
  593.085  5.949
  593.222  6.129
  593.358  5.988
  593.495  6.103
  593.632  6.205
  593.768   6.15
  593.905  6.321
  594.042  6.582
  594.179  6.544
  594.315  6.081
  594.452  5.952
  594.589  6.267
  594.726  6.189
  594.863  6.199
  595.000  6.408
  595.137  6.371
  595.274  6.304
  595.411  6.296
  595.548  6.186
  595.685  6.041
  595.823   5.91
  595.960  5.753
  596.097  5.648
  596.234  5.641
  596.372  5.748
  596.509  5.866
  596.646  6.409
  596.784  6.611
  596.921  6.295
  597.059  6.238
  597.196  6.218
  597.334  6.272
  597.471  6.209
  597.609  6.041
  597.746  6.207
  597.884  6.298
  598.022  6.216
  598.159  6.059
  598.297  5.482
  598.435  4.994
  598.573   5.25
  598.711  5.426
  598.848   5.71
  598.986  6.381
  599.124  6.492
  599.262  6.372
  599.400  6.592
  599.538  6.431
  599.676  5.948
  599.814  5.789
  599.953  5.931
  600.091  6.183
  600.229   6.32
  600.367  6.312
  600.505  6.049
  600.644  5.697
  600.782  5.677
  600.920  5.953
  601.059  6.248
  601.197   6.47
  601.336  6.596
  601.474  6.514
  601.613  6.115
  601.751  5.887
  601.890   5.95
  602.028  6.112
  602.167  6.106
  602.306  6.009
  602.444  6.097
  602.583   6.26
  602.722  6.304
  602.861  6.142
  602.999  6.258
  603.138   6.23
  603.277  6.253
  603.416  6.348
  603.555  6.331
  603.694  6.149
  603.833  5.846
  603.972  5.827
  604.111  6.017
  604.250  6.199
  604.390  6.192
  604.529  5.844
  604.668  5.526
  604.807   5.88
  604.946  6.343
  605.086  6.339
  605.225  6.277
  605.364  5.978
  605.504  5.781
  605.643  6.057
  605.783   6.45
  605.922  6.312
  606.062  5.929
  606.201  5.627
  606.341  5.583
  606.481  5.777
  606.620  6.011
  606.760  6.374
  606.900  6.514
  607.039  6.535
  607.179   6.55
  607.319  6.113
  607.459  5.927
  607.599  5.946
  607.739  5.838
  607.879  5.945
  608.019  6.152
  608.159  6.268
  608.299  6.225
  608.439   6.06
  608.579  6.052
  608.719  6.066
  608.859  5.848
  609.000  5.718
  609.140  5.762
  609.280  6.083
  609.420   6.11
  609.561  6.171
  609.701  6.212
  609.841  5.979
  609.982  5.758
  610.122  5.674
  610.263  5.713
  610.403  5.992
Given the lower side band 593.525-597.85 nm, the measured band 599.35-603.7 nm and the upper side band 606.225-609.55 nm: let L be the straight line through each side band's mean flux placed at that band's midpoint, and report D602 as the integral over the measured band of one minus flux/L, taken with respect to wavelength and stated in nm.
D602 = -0.03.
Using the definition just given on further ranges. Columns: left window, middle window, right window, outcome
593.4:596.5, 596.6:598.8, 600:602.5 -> 0.04 nm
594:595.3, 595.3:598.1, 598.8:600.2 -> 0.06 nm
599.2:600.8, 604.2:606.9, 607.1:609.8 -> 0.02 nm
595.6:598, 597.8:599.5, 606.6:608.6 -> 0.04 nm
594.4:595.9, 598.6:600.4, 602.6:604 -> 0.02 nm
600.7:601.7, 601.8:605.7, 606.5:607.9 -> 0.06 nm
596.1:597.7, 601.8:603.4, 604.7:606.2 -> -0.01 nm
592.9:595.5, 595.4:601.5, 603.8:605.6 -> 0.07 nm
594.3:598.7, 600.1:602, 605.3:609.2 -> -0.03 nm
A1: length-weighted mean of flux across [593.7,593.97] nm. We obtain 6.24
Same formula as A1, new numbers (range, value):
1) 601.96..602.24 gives 6.09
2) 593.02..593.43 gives 6.02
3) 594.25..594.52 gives 6.01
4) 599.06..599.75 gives 6.36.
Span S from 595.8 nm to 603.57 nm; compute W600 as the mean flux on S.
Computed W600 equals 6.09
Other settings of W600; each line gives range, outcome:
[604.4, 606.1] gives 6.07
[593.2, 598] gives 6.16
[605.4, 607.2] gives 6.1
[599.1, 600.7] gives 6.17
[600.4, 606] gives 6.12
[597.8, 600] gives 5.96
